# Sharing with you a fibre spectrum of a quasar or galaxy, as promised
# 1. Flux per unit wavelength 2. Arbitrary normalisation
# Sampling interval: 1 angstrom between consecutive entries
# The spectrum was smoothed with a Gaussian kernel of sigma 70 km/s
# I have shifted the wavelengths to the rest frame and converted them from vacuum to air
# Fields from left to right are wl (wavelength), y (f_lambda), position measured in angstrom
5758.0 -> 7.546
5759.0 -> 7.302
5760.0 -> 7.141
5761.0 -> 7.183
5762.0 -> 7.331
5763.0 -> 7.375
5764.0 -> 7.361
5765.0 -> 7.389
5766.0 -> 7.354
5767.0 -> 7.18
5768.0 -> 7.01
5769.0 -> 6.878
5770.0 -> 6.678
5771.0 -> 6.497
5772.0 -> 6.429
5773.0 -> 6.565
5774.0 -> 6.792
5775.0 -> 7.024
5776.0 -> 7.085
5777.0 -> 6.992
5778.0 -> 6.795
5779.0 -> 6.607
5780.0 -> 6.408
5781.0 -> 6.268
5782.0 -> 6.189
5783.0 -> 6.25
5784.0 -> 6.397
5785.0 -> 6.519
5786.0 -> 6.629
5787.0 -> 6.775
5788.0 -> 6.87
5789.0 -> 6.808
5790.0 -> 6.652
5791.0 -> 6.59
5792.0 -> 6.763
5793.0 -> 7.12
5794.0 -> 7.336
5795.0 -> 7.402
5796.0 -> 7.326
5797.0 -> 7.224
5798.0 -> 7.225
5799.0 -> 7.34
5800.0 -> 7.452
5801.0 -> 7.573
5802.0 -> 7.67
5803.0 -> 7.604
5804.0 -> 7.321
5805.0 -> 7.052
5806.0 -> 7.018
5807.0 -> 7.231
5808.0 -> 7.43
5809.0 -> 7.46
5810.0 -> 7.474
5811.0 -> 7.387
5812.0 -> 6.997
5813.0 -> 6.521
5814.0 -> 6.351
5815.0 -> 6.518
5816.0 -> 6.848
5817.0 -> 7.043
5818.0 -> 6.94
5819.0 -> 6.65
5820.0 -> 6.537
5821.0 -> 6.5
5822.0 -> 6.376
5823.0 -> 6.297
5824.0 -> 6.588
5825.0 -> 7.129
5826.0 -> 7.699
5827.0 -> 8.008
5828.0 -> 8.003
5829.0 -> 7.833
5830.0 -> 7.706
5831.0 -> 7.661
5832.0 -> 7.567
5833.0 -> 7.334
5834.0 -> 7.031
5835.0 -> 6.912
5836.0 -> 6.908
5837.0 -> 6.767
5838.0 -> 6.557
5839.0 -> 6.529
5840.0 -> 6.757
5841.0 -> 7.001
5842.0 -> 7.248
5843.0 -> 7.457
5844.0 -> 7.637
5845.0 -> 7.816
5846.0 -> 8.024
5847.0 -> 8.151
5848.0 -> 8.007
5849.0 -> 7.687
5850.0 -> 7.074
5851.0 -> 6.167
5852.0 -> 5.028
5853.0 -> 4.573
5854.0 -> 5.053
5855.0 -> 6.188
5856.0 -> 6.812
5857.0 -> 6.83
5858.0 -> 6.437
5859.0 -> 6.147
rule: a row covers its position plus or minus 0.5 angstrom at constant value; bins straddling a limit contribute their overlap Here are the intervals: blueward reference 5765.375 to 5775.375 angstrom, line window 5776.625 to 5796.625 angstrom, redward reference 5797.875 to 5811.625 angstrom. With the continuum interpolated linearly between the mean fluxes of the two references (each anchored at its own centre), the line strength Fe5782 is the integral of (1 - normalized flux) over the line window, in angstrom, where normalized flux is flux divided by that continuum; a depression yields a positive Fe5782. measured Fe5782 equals 1.02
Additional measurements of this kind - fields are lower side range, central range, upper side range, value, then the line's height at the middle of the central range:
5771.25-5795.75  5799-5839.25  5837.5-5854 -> -1.7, 6.84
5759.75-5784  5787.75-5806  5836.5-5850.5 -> -0.4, 7.02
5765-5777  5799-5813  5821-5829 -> -0.5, 7.06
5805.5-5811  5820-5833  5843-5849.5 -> 0.6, 7.58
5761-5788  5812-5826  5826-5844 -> 0.9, 7.15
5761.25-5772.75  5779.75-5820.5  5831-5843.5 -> 0.4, 7.03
